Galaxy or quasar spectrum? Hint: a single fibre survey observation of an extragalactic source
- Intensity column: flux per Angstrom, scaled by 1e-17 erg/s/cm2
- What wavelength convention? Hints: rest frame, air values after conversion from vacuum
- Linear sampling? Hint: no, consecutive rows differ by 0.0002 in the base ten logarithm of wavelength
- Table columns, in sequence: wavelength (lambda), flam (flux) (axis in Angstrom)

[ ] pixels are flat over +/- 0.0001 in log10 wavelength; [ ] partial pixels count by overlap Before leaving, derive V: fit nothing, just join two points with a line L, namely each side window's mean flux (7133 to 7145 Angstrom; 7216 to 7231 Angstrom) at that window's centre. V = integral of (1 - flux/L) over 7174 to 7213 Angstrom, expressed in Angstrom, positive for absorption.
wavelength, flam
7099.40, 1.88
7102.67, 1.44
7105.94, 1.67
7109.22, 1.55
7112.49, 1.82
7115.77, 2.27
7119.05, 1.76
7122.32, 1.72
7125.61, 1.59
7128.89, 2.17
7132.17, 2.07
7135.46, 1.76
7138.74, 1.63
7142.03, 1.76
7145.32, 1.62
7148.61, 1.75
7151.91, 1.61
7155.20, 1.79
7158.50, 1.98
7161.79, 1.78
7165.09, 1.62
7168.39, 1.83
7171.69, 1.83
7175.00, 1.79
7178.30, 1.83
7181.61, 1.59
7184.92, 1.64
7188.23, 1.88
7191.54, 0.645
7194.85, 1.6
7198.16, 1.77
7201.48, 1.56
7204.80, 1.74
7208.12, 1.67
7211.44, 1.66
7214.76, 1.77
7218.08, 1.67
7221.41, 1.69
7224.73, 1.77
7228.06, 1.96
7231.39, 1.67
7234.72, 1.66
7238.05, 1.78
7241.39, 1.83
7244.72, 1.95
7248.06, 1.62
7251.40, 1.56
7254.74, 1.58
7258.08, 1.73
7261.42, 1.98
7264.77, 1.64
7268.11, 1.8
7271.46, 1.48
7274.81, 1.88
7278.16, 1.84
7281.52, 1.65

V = 3.1 Angstrom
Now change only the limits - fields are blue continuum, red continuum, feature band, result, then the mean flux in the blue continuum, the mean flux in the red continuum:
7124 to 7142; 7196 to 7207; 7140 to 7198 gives 2.5 Angstrom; 1.84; 1.68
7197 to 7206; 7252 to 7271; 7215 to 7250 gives -1.2 Angstrom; 1.68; 1.72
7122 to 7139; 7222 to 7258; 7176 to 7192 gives 1.8 Angstrom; 1.85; 1.74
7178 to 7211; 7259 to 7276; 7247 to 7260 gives 0.7 Angstrom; 1.58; 1.75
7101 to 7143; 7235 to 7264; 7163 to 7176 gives 0.0 Angstrom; 1.79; 1.75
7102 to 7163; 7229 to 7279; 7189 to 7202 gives 2.5 Angstrom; 1.78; 1.73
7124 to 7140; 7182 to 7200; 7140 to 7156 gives 0.5 Angstrom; 1.85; 1.51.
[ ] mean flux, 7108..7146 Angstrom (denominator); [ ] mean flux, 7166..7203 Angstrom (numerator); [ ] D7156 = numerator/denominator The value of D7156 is 0.9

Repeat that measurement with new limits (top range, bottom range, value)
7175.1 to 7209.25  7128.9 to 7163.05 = 0.89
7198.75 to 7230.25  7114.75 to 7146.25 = 0.94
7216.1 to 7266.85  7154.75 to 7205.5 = 1.04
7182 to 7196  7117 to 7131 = 0.79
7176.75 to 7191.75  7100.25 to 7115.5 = 0.94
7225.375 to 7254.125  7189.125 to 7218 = 1.11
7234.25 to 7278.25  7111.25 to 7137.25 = 0.92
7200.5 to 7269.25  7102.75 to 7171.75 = 0.97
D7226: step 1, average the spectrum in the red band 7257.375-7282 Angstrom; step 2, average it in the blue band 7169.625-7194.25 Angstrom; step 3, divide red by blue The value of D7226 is 1.09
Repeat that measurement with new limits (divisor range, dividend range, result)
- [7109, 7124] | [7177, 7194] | 0.82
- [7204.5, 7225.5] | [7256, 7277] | 1.03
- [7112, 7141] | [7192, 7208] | 0.85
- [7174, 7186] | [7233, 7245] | 1.04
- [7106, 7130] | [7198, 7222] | 0.93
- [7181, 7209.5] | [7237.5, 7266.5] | 1.11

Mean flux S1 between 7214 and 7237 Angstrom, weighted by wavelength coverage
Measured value 1.74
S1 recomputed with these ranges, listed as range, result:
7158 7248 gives 1.7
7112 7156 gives 1.81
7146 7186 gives 1.75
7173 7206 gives 1.6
